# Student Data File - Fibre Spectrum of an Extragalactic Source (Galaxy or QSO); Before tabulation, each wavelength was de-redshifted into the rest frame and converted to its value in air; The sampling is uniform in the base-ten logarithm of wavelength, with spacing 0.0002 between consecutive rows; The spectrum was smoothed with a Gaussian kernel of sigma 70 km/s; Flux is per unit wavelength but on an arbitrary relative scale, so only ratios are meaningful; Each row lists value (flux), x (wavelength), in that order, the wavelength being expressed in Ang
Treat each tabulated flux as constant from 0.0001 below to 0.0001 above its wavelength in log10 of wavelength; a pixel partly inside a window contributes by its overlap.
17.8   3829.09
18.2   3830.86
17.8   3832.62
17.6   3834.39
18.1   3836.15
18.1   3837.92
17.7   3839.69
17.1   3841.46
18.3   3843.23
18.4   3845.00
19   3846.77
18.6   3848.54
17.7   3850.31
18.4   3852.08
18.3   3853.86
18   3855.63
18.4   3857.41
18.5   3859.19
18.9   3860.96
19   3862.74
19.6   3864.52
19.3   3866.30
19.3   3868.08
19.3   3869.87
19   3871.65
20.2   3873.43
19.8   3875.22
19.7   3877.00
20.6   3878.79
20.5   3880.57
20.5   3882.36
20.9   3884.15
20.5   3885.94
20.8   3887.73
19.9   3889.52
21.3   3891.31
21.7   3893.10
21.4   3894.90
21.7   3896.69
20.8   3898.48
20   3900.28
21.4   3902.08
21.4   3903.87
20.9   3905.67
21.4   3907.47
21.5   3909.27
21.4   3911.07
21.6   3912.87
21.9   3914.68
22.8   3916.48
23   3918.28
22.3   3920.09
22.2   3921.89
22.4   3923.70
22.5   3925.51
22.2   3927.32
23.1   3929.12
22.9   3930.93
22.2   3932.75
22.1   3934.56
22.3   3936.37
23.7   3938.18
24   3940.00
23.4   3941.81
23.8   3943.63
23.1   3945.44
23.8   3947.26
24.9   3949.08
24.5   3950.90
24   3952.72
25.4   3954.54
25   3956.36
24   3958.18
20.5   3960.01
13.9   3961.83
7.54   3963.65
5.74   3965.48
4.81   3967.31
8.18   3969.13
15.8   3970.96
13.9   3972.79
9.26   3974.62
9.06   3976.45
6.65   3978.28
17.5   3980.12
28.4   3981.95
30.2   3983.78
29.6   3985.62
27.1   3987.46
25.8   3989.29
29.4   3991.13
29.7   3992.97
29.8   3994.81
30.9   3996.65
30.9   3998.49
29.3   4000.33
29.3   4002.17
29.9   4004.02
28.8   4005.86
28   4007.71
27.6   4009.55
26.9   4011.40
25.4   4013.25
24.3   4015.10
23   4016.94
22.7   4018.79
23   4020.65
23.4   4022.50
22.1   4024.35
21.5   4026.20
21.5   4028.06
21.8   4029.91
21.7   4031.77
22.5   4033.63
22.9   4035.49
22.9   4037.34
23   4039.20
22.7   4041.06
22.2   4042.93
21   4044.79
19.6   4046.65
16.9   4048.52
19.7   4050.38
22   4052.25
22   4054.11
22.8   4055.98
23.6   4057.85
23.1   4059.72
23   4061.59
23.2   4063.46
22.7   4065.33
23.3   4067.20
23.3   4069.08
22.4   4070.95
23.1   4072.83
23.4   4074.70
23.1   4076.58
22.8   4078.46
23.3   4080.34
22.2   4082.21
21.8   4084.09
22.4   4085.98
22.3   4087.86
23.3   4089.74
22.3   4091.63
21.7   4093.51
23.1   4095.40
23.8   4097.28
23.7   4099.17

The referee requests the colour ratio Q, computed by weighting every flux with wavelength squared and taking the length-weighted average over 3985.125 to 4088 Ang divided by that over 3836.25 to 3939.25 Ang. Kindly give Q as 1.3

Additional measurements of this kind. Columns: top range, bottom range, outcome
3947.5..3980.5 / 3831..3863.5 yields 0.91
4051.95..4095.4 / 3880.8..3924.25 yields 1.16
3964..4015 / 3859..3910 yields 1.16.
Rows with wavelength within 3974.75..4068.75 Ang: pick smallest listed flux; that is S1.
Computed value 6.65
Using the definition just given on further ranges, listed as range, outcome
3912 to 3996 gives 4.81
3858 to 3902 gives 18.5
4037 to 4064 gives 16.9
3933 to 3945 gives 22.1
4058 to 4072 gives 22.4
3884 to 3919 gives 19.9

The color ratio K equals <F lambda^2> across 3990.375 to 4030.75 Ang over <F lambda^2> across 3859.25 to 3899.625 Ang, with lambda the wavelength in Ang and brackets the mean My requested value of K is 1.4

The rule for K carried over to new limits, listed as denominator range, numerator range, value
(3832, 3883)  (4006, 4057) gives 1.32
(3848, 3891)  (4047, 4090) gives 1.27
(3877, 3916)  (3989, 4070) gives 1.23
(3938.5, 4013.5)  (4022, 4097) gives 1.04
